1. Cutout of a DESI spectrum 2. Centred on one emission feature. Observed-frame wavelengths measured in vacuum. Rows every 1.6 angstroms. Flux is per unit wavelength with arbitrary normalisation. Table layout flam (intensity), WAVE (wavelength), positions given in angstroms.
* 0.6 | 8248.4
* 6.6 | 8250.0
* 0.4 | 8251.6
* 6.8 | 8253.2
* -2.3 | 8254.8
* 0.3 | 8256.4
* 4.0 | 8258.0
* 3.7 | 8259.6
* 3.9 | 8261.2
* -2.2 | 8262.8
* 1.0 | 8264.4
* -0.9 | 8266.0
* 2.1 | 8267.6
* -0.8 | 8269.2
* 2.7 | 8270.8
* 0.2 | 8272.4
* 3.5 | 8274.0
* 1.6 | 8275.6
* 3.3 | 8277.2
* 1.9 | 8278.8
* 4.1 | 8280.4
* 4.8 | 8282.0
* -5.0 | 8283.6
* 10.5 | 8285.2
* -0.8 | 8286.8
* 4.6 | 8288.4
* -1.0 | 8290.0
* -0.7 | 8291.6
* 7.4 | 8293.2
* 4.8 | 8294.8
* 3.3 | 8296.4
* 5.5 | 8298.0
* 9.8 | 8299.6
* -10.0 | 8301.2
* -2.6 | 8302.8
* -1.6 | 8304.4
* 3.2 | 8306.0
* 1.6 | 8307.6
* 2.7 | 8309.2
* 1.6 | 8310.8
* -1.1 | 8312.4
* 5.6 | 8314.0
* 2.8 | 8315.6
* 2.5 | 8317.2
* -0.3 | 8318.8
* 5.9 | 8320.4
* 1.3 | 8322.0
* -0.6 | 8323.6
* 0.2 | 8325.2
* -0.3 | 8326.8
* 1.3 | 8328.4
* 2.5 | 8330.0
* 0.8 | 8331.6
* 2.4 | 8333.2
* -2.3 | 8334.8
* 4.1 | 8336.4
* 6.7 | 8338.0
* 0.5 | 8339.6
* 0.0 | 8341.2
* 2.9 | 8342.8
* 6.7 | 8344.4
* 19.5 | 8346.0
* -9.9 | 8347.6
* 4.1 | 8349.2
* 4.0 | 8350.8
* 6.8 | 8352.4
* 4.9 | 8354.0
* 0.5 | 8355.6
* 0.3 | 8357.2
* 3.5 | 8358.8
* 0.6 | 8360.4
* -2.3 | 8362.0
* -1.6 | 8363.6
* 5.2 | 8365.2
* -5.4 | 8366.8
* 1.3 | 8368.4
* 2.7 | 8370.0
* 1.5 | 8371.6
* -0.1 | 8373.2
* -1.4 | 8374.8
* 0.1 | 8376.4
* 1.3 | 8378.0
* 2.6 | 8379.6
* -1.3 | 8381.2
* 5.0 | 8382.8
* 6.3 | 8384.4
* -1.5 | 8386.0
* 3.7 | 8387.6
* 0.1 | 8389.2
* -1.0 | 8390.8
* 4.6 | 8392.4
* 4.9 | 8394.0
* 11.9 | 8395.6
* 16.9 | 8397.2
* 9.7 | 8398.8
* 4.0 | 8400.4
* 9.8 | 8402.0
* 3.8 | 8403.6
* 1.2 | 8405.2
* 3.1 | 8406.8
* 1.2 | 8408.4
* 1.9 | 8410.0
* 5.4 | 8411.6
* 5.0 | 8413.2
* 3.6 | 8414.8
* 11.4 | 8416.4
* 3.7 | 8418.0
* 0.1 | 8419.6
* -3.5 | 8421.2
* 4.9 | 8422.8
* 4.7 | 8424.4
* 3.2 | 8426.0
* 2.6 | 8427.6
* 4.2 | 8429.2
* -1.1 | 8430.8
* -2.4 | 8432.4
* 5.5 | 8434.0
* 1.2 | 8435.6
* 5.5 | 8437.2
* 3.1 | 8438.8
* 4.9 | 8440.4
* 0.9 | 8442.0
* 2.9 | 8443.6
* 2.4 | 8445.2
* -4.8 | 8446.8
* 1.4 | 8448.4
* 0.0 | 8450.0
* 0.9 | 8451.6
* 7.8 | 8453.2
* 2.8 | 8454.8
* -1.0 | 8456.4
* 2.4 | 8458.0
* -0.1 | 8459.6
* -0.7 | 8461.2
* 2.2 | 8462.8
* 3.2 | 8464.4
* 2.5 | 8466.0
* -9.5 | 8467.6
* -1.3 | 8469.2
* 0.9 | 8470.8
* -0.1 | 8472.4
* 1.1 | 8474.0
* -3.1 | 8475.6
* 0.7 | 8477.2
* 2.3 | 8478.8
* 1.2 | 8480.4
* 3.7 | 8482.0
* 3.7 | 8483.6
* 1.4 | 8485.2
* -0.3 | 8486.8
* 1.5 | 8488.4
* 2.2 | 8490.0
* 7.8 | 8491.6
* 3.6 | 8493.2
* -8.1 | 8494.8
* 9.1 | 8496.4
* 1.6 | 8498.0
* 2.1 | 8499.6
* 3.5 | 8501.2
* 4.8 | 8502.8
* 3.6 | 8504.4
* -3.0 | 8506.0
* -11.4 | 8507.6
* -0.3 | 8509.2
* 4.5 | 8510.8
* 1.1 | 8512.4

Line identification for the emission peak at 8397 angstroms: Halpha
